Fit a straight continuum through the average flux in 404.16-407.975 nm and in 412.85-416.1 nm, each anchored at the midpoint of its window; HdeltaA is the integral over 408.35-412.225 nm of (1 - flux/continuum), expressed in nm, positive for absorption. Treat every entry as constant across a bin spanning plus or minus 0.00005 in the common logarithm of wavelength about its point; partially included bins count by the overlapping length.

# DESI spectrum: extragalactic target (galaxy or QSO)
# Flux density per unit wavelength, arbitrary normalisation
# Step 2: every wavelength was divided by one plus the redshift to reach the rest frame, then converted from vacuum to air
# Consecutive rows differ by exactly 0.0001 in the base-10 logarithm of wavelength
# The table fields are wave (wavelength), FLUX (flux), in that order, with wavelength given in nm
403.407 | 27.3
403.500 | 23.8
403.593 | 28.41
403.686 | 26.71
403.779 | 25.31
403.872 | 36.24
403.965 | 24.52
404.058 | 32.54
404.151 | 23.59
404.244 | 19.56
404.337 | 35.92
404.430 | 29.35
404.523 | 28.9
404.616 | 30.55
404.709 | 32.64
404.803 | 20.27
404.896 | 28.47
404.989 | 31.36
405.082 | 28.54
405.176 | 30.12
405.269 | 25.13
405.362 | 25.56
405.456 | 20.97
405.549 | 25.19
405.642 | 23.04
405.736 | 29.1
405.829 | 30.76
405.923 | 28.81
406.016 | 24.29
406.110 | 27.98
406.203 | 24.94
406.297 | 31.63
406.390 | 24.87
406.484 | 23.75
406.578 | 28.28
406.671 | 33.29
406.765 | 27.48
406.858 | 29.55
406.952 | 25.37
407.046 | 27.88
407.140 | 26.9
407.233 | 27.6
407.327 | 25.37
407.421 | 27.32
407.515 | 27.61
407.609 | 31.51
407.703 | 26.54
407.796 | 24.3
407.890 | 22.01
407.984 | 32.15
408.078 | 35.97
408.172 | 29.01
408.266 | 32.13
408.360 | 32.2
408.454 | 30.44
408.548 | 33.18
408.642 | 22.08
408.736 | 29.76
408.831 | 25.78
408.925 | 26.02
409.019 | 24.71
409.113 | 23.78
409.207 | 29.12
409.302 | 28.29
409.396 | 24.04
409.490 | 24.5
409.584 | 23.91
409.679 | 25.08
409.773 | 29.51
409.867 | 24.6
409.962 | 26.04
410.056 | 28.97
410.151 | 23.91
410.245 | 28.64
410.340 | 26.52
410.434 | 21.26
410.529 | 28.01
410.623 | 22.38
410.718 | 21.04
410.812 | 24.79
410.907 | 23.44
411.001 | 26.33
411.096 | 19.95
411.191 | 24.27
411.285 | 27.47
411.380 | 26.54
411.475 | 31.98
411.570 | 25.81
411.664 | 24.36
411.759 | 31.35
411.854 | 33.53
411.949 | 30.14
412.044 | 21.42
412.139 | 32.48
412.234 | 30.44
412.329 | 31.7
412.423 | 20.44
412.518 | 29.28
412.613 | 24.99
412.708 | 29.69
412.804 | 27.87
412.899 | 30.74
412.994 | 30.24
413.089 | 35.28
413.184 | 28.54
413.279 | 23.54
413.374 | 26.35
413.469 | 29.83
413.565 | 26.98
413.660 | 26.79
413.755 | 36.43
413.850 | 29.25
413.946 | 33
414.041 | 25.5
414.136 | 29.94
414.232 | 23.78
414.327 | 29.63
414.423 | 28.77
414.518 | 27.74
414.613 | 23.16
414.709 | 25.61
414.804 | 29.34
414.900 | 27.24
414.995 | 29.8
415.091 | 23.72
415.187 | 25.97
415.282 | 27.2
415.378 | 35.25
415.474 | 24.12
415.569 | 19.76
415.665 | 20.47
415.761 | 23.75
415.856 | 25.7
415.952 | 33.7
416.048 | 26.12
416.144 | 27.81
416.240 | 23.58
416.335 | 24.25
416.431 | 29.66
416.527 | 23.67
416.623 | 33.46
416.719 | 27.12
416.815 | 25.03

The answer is 0.14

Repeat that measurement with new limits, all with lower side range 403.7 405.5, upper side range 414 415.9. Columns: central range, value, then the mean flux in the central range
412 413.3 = -0.09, 28.5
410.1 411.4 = 0.11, 24.6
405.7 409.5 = -0.06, 27.8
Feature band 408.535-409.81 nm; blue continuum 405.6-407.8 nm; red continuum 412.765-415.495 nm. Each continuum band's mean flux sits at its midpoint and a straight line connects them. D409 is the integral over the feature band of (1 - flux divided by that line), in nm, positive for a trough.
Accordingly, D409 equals 0.07 nm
